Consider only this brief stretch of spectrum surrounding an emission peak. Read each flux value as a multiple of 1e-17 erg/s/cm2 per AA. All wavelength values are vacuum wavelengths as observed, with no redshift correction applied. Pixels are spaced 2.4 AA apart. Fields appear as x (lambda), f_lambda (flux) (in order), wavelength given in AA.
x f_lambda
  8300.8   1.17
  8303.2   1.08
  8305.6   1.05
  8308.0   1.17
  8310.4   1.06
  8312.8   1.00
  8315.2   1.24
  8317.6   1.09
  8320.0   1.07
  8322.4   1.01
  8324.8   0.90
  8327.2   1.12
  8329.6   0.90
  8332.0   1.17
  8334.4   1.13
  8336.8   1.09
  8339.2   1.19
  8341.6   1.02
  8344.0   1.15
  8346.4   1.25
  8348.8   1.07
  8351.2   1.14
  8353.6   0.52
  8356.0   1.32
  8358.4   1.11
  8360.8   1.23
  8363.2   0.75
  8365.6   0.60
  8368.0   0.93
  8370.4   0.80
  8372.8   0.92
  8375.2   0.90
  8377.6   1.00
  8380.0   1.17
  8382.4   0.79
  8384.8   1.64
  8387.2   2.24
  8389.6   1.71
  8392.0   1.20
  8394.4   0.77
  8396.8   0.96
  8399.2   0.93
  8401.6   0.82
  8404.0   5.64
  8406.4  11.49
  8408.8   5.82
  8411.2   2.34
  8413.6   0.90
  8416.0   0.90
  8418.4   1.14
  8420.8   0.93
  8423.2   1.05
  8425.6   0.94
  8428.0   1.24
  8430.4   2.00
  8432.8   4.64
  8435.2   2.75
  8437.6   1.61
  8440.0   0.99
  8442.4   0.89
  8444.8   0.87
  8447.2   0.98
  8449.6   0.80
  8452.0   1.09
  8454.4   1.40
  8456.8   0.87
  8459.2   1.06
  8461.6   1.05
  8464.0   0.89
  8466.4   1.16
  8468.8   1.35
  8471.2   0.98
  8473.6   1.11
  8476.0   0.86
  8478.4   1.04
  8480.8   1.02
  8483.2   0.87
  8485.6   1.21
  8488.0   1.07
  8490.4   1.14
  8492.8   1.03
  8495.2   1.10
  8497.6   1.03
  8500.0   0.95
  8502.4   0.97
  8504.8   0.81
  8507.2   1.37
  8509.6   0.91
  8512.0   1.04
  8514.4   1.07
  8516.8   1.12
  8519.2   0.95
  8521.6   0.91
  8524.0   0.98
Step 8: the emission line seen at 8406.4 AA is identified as H-alpha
